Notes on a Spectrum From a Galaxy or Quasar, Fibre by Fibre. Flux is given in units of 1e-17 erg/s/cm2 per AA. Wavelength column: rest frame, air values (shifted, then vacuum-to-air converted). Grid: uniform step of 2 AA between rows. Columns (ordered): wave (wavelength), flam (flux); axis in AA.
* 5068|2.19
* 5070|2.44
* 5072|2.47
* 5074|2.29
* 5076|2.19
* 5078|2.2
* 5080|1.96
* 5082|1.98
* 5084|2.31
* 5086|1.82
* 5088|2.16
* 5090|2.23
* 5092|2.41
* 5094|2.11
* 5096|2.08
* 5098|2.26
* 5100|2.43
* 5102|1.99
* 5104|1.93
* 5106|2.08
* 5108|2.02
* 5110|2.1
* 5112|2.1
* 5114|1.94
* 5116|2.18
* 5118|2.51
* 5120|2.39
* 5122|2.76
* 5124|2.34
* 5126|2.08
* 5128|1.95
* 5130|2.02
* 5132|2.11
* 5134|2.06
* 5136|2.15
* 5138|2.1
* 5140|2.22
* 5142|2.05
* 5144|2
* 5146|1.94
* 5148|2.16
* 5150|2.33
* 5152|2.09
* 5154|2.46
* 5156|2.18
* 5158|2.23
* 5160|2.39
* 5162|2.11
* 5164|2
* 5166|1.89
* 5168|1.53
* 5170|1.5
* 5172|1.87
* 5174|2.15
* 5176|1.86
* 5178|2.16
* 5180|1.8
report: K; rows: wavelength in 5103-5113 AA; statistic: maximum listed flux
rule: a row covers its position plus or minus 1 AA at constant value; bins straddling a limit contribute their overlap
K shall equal 2.1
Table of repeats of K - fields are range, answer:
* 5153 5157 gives 2.46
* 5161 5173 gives 2.11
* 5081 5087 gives 2.31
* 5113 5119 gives 2.51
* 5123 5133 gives 2.34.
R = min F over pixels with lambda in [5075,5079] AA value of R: 2.19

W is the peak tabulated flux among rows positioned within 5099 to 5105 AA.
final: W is 2.43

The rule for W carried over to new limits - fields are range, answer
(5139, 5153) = 2.33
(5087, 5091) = 2.23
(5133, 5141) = 2.22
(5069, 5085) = 2.47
